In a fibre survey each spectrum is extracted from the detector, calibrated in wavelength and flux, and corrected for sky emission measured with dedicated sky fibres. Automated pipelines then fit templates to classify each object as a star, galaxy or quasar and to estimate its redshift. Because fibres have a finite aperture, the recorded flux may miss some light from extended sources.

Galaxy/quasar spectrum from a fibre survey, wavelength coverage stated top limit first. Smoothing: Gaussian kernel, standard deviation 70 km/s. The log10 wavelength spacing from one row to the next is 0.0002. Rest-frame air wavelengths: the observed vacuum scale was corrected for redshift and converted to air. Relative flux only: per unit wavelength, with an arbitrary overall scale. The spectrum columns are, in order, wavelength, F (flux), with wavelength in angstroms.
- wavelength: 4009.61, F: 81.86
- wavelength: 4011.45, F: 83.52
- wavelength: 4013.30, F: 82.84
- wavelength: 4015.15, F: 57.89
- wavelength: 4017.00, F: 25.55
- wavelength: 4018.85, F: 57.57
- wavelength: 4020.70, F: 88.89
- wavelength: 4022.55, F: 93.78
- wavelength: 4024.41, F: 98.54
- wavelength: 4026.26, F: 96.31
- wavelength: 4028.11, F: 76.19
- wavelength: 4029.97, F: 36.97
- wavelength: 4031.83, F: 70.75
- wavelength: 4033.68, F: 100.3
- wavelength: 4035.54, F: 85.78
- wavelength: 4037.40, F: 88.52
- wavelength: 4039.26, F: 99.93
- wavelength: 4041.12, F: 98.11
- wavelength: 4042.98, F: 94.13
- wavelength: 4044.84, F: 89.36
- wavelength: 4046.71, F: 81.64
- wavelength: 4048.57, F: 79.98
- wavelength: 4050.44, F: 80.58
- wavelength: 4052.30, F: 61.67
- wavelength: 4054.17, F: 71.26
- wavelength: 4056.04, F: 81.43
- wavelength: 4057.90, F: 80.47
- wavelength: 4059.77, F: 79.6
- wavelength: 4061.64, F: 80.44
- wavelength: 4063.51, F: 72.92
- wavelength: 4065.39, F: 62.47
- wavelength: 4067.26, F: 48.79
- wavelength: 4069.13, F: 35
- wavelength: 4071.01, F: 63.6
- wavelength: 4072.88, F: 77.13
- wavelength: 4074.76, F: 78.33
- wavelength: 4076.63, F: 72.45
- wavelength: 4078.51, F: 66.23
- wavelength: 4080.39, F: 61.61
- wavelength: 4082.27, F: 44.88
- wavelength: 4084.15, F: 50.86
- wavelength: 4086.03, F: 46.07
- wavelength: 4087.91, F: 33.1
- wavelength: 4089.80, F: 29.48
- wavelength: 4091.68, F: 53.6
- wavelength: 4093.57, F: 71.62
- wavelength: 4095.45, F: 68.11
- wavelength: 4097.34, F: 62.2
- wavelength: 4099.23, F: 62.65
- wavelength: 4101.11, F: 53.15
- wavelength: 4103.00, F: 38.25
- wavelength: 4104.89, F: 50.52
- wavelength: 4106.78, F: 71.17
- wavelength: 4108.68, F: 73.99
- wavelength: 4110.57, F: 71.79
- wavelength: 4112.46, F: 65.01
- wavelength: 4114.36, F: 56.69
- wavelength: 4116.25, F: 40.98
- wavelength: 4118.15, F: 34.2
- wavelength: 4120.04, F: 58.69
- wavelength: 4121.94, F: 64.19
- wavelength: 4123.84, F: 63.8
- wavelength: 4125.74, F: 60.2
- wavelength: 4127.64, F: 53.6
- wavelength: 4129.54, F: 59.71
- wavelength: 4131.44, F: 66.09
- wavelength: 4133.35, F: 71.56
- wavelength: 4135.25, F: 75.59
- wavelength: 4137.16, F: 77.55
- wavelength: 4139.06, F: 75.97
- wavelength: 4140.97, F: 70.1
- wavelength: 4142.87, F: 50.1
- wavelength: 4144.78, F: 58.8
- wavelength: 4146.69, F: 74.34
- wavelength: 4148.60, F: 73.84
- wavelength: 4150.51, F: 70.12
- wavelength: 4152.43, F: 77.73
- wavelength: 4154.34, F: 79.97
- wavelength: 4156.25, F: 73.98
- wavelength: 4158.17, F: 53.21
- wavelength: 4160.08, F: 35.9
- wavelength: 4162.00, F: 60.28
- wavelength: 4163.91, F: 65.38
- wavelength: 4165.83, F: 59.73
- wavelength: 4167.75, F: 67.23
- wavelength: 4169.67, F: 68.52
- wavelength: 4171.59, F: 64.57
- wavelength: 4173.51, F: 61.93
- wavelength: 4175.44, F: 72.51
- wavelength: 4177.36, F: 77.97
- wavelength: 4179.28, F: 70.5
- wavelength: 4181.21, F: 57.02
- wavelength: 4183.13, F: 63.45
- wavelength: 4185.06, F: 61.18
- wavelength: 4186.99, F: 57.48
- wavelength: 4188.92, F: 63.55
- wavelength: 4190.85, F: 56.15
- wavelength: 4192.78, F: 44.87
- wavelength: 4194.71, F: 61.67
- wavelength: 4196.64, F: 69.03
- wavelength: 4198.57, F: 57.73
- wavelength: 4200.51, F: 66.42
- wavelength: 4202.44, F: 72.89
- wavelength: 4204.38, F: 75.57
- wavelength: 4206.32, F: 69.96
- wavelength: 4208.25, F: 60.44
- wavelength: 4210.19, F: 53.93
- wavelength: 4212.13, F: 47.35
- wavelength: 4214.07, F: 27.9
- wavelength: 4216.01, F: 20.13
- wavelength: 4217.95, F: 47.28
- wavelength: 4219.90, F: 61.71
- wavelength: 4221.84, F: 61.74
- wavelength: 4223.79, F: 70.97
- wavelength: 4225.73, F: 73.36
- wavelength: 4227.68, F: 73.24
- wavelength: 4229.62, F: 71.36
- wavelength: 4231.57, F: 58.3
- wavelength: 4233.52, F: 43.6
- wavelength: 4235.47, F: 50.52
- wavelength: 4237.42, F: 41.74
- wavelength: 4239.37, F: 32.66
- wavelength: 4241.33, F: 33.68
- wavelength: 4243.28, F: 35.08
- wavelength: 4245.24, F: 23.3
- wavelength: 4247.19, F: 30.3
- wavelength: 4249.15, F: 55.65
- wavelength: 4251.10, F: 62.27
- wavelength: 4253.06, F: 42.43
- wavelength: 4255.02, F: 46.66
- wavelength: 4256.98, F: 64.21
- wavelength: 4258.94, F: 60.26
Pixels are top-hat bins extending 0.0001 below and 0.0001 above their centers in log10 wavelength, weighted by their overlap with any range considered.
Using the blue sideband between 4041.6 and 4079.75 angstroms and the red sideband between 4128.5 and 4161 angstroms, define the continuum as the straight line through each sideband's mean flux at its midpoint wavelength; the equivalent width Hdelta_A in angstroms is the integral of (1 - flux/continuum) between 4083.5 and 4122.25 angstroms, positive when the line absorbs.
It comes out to 8.4 angstroms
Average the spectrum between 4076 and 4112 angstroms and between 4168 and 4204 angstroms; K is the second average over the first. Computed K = 1.12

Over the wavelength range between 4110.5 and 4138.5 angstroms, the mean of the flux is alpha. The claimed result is 61.2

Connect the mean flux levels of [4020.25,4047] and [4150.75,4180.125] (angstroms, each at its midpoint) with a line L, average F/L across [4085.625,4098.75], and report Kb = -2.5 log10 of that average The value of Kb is 0.42 mag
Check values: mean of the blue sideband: 86.7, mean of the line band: 52.6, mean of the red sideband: 66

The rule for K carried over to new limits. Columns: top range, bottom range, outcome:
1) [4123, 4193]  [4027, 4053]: 0.79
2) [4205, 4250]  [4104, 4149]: 0.79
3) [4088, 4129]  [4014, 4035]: 0.78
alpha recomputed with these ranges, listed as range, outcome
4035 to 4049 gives 90.1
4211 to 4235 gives 54.7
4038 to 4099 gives 68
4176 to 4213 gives 62.6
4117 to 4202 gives 63.8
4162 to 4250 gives 56.9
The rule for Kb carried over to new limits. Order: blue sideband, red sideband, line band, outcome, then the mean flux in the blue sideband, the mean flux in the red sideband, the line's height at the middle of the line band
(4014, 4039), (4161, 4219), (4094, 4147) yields 0.08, 75.9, 60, 66.8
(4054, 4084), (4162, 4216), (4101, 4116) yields 0.09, 66.7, 61.2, 64.9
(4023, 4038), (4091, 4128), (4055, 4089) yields 0.12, 81.9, 58.8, 69.8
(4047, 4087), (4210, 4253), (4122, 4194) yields -0.14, 66.7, 48.7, 56.7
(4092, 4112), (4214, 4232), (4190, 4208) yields -0.09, 62.1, 58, 58.8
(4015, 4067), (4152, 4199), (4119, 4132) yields 0.14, 78.2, 63.2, 68.7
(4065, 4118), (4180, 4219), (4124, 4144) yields -0.16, 57.1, 56.8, 57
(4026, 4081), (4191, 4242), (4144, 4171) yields -0.05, 75.5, 55.8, 63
